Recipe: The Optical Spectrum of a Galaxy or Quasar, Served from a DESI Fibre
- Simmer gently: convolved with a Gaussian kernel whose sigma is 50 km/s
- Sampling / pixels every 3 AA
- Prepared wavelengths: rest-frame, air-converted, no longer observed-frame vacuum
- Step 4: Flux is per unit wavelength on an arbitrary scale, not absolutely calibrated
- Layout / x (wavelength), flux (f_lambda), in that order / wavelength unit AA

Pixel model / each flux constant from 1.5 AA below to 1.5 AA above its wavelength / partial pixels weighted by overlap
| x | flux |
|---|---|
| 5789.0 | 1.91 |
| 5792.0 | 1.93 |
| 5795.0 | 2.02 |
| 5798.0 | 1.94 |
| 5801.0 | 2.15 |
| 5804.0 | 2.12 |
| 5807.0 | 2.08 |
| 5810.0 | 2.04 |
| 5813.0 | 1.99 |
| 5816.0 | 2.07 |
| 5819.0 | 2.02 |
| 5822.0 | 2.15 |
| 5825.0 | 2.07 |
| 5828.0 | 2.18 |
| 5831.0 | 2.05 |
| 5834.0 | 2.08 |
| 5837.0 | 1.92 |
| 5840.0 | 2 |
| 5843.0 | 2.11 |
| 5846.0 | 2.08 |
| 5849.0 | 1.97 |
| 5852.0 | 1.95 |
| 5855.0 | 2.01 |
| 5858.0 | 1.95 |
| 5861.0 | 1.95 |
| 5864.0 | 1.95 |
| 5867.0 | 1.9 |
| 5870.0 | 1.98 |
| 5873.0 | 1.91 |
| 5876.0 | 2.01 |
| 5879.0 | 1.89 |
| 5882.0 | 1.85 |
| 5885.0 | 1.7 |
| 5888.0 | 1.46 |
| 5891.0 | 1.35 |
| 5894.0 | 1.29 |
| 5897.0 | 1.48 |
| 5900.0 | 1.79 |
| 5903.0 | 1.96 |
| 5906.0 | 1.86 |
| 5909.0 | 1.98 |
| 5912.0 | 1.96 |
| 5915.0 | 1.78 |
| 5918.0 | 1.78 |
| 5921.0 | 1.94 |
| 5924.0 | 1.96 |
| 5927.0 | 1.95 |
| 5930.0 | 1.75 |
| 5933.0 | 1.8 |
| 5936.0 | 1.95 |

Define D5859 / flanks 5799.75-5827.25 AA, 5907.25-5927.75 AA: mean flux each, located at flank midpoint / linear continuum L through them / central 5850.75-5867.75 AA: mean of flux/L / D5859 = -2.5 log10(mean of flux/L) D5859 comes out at 0.027 mag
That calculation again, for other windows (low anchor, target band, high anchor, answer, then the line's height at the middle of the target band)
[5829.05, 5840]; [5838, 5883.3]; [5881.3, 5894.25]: -0.11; 1.78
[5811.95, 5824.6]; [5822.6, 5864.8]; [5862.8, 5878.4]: -0.01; 2.01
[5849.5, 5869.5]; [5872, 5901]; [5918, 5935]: 0.15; 1.92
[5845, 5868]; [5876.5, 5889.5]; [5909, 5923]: 0.11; 1.93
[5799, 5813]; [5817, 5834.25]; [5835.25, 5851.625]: -0.02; 2.04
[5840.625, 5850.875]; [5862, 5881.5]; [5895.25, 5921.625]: 0.01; 1.96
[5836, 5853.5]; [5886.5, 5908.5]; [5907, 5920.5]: 0.18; 1.91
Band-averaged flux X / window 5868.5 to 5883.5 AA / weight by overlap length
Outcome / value 1.93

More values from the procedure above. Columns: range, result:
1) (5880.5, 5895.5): 1.53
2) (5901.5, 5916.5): 1.91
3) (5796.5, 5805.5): 2.07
